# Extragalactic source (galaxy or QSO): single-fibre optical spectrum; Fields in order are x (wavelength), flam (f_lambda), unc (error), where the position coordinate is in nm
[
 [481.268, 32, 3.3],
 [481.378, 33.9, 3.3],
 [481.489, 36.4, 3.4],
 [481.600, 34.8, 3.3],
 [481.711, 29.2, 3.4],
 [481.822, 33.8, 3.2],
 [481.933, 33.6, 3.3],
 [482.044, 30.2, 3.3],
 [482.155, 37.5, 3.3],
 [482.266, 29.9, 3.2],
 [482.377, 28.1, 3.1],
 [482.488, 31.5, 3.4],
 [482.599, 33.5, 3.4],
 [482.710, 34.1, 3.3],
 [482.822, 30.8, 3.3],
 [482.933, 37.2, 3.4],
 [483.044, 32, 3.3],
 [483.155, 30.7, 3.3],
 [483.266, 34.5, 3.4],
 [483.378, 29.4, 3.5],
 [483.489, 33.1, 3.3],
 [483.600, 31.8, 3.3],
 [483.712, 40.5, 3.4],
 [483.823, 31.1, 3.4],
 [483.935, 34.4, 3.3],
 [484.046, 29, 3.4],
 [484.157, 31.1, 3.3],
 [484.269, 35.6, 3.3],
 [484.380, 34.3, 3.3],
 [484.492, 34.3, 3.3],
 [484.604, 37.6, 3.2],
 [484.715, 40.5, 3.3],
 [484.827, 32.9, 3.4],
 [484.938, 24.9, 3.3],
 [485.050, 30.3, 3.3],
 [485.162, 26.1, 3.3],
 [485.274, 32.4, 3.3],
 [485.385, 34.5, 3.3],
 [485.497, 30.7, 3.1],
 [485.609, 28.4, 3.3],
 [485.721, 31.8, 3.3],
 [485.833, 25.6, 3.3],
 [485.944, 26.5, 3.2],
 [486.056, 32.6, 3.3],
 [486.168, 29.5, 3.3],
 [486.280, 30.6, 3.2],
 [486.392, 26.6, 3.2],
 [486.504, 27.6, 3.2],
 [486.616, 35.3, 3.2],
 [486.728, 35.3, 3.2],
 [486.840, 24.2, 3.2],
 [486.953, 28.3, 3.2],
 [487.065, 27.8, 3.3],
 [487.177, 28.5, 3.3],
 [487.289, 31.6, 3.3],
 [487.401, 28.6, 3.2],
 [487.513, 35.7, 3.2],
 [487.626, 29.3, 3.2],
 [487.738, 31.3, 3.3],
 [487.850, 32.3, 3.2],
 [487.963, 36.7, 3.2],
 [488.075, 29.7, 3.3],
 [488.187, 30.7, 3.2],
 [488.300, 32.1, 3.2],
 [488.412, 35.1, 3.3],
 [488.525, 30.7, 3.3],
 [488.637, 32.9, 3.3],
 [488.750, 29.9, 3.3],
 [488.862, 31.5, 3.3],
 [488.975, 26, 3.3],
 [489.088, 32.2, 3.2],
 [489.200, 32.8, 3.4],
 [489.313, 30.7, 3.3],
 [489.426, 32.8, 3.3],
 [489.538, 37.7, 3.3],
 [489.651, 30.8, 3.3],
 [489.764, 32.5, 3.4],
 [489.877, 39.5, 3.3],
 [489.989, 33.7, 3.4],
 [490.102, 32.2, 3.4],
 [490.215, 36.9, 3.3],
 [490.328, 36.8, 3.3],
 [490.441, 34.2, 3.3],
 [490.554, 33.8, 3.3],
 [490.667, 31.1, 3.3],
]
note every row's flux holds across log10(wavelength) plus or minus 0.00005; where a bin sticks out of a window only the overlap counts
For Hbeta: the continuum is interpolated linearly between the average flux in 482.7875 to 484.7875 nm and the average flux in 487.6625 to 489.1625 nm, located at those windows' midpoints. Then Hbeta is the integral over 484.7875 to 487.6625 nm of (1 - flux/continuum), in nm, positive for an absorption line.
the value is 0.25 nm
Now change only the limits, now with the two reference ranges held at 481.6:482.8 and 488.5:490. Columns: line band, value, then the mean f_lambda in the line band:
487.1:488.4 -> 0.03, 31.6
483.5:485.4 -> -0.04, 33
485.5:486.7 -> 0.10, 29.6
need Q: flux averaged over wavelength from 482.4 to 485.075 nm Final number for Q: 33.1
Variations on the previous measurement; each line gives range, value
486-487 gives 30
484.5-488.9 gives 31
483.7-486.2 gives 31.8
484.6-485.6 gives 31.8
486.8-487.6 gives 29.3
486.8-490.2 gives 31.7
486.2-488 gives 30.5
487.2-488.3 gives 31.7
